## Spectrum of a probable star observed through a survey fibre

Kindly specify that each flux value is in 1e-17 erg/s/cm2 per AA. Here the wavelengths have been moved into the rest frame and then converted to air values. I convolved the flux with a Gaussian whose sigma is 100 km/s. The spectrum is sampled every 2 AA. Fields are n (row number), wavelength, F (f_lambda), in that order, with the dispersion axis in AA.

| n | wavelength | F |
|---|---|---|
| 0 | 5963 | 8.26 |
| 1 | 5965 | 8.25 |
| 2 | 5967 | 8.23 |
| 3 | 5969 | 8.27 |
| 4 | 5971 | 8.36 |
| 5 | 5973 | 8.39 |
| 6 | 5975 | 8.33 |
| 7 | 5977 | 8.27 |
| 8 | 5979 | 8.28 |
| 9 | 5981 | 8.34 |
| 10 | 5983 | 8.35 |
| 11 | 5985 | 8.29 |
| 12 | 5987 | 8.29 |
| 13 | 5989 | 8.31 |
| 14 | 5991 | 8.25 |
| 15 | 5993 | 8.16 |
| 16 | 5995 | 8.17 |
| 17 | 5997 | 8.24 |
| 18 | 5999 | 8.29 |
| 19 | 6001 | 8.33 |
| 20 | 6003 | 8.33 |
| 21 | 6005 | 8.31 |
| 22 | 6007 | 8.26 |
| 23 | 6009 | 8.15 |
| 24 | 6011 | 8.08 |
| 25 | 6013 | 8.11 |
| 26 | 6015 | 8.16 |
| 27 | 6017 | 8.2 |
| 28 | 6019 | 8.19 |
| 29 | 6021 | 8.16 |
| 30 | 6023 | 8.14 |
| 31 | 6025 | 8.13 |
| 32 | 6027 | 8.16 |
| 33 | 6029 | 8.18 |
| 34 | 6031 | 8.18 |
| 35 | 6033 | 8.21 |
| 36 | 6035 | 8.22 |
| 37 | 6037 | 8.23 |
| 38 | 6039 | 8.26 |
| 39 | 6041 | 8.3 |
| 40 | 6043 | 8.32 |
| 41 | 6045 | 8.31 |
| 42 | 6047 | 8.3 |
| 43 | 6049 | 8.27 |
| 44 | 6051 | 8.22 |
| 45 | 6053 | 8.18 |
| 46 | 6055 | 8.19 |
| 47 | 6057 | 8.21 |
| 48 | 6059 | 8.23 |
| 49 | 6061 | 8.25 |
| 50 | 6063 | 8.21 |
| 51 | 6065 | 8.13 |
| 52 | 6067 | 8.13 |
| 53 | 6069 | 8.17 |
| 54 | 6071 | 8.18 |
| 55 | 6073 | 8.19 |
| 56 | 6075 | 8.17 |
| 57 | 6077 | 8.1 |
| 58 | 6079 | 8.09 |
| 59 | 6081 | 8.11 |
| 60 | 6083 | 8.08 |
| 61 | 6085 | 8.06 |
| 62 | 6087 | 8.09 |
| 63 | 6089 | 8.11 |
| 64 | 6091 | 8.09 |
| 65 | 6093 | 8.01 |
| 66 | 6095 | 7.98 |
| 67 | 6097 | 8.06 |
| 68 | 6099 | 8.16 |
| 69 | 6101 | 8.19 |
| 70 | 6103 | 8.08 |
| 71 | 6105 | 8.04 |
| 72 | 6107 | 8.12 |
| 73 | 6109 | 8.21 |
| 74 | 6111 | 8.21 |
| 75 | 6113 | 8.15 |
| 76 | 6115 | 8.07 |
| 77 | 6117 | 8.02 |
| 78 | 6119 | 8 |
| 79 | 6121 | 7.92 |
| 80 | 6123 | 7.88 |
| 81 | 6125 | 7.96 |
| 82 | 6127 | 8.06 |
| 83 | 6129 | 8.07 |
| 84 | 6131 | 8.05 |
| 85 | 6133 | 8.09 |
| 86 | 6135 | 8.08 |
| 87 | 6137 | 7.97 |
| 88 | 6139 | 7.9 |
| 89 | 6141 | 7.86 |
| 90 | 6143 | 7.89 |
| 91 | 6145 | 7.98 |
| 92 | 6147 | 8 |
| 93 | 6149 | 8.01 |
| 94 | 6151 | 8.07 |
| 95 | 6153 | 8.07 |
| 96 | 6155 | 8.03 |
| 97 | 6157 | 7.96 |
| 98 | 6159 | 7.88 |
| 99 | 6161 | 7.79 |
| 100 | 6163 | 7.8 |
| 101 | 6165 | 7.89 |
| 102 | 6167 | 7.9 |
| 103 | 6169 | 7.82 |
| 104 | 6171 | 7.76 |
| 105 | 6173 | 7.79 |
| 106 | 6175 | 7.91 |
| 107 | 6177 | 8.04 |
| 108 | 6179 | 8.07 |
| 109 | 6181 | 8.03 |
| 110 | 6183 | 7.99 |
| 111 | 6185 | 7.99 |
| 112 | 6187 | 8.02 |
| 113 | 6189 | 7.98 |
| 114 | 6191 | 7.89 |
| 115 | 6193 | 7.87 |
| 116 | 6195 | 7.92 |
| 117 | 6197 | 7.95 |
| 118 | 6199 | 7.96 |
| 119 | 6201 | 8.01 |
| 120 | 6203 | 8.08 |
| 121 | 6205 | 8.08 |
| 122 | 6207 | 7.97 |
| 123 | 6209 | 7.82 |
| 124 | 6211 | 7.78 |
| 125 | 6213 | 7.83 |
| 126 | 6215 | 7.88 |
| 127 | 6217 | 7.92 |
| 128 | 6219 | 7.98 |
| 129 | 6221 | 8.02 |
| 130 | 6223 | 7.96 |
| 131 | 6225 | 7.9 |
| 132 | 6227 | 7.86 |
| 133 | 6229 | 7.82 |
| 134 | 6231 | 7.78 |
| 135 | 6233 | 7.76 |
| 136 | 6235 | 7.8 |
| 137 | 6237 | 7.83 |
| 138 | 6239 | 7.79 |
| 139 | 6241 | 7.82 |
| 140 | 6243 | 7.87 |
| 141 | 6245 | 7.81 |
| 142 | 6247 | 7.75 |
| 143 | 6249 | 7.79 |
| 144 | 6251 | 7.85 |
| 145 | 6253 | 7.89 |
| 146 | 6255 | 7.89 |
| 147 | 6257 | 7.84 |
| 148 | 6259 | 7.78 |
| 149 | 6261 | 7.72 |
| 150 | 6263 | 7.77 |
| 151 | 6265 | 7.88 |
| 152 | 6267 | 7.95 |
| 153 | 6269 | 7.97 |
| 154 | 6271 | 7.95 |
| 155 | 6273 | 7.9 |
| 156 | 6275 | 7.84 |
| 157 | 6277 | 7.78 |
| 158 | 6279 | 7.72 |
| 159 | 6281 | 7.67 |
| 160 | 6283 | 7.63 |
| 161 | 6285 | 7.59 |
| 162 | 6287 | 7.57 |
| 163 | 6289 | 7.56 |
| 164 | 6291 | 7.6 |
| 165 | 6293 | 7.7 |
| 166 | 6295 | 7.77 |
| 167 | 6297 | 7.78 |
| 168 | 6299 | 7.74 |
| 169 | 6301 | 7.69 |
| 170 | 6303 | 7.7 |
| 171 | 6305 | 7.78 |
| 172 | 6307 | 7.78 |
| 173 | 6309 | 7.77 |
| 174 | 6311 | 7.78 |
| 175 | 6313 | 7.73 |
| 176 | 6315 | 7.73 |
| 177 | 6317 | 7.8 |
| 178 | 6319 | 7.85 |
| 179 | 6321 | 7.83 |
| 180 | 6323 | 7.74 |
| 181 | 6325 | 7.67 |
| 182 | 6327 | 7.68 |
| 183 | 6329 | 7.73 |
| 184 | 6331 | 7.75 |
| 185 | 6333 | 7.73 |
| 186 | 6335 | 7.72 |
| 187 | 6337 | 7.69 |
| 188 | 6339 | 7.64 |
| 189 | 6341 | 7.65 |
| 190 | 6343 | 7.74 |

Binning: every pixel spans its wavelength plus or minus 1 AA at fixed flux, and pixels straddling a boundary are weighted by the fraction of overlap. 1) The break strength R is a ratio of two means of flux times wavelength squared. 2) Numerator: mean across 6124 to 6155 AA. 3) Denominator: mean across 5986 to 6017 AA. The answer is 1.0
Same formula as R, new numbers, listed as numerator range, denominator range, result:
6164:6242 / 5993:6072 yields 1.02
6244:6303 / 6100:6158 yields 1.01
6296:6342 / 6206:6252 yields 1.01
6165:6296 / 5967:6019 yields 1.03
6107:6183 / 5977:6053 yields 1.01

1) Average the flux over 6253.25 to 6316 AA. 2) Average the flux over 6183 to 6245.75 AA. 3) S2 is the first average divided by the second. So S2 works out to 0.98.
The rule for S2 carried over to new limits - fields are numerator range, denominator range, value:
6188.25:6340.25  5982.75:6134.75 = 0.96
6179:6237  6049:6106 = 0.97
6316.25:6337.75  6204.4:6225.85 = 0.98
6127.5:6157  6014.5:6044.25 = 0.98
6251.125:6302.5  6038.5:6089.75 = 0.95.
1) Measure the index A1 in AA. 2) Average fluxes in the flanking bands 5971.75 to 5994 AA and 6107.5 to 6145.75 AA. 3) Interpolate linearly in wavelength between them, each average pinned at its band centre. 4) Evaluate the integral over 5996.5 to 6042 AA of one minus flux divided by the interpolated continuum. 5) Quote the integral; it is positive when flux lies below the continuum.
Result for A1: 0.1 AA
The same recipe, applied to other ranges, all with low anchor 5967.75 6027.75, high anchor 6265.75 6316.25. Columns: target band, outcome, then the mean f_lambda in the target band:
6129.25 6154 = 0.00 AA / 8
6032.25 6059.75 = -0.29 AA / 8.25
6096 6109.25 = -0.08 AA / 8.12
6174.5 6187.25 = -0.12 AA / 8.01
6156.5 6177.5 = 0.26 AA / 7.86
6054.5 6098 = -0.09 AA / 8.13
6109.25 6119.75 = -0.07 AA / 8.1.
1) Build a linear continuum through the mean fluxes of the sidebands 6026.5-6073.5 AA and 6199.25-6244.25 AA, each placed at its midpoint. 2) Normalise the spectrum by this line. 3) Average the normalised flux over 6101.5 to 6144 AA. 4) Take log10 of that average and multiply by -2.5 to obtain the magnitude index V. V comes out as 0.01 mag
